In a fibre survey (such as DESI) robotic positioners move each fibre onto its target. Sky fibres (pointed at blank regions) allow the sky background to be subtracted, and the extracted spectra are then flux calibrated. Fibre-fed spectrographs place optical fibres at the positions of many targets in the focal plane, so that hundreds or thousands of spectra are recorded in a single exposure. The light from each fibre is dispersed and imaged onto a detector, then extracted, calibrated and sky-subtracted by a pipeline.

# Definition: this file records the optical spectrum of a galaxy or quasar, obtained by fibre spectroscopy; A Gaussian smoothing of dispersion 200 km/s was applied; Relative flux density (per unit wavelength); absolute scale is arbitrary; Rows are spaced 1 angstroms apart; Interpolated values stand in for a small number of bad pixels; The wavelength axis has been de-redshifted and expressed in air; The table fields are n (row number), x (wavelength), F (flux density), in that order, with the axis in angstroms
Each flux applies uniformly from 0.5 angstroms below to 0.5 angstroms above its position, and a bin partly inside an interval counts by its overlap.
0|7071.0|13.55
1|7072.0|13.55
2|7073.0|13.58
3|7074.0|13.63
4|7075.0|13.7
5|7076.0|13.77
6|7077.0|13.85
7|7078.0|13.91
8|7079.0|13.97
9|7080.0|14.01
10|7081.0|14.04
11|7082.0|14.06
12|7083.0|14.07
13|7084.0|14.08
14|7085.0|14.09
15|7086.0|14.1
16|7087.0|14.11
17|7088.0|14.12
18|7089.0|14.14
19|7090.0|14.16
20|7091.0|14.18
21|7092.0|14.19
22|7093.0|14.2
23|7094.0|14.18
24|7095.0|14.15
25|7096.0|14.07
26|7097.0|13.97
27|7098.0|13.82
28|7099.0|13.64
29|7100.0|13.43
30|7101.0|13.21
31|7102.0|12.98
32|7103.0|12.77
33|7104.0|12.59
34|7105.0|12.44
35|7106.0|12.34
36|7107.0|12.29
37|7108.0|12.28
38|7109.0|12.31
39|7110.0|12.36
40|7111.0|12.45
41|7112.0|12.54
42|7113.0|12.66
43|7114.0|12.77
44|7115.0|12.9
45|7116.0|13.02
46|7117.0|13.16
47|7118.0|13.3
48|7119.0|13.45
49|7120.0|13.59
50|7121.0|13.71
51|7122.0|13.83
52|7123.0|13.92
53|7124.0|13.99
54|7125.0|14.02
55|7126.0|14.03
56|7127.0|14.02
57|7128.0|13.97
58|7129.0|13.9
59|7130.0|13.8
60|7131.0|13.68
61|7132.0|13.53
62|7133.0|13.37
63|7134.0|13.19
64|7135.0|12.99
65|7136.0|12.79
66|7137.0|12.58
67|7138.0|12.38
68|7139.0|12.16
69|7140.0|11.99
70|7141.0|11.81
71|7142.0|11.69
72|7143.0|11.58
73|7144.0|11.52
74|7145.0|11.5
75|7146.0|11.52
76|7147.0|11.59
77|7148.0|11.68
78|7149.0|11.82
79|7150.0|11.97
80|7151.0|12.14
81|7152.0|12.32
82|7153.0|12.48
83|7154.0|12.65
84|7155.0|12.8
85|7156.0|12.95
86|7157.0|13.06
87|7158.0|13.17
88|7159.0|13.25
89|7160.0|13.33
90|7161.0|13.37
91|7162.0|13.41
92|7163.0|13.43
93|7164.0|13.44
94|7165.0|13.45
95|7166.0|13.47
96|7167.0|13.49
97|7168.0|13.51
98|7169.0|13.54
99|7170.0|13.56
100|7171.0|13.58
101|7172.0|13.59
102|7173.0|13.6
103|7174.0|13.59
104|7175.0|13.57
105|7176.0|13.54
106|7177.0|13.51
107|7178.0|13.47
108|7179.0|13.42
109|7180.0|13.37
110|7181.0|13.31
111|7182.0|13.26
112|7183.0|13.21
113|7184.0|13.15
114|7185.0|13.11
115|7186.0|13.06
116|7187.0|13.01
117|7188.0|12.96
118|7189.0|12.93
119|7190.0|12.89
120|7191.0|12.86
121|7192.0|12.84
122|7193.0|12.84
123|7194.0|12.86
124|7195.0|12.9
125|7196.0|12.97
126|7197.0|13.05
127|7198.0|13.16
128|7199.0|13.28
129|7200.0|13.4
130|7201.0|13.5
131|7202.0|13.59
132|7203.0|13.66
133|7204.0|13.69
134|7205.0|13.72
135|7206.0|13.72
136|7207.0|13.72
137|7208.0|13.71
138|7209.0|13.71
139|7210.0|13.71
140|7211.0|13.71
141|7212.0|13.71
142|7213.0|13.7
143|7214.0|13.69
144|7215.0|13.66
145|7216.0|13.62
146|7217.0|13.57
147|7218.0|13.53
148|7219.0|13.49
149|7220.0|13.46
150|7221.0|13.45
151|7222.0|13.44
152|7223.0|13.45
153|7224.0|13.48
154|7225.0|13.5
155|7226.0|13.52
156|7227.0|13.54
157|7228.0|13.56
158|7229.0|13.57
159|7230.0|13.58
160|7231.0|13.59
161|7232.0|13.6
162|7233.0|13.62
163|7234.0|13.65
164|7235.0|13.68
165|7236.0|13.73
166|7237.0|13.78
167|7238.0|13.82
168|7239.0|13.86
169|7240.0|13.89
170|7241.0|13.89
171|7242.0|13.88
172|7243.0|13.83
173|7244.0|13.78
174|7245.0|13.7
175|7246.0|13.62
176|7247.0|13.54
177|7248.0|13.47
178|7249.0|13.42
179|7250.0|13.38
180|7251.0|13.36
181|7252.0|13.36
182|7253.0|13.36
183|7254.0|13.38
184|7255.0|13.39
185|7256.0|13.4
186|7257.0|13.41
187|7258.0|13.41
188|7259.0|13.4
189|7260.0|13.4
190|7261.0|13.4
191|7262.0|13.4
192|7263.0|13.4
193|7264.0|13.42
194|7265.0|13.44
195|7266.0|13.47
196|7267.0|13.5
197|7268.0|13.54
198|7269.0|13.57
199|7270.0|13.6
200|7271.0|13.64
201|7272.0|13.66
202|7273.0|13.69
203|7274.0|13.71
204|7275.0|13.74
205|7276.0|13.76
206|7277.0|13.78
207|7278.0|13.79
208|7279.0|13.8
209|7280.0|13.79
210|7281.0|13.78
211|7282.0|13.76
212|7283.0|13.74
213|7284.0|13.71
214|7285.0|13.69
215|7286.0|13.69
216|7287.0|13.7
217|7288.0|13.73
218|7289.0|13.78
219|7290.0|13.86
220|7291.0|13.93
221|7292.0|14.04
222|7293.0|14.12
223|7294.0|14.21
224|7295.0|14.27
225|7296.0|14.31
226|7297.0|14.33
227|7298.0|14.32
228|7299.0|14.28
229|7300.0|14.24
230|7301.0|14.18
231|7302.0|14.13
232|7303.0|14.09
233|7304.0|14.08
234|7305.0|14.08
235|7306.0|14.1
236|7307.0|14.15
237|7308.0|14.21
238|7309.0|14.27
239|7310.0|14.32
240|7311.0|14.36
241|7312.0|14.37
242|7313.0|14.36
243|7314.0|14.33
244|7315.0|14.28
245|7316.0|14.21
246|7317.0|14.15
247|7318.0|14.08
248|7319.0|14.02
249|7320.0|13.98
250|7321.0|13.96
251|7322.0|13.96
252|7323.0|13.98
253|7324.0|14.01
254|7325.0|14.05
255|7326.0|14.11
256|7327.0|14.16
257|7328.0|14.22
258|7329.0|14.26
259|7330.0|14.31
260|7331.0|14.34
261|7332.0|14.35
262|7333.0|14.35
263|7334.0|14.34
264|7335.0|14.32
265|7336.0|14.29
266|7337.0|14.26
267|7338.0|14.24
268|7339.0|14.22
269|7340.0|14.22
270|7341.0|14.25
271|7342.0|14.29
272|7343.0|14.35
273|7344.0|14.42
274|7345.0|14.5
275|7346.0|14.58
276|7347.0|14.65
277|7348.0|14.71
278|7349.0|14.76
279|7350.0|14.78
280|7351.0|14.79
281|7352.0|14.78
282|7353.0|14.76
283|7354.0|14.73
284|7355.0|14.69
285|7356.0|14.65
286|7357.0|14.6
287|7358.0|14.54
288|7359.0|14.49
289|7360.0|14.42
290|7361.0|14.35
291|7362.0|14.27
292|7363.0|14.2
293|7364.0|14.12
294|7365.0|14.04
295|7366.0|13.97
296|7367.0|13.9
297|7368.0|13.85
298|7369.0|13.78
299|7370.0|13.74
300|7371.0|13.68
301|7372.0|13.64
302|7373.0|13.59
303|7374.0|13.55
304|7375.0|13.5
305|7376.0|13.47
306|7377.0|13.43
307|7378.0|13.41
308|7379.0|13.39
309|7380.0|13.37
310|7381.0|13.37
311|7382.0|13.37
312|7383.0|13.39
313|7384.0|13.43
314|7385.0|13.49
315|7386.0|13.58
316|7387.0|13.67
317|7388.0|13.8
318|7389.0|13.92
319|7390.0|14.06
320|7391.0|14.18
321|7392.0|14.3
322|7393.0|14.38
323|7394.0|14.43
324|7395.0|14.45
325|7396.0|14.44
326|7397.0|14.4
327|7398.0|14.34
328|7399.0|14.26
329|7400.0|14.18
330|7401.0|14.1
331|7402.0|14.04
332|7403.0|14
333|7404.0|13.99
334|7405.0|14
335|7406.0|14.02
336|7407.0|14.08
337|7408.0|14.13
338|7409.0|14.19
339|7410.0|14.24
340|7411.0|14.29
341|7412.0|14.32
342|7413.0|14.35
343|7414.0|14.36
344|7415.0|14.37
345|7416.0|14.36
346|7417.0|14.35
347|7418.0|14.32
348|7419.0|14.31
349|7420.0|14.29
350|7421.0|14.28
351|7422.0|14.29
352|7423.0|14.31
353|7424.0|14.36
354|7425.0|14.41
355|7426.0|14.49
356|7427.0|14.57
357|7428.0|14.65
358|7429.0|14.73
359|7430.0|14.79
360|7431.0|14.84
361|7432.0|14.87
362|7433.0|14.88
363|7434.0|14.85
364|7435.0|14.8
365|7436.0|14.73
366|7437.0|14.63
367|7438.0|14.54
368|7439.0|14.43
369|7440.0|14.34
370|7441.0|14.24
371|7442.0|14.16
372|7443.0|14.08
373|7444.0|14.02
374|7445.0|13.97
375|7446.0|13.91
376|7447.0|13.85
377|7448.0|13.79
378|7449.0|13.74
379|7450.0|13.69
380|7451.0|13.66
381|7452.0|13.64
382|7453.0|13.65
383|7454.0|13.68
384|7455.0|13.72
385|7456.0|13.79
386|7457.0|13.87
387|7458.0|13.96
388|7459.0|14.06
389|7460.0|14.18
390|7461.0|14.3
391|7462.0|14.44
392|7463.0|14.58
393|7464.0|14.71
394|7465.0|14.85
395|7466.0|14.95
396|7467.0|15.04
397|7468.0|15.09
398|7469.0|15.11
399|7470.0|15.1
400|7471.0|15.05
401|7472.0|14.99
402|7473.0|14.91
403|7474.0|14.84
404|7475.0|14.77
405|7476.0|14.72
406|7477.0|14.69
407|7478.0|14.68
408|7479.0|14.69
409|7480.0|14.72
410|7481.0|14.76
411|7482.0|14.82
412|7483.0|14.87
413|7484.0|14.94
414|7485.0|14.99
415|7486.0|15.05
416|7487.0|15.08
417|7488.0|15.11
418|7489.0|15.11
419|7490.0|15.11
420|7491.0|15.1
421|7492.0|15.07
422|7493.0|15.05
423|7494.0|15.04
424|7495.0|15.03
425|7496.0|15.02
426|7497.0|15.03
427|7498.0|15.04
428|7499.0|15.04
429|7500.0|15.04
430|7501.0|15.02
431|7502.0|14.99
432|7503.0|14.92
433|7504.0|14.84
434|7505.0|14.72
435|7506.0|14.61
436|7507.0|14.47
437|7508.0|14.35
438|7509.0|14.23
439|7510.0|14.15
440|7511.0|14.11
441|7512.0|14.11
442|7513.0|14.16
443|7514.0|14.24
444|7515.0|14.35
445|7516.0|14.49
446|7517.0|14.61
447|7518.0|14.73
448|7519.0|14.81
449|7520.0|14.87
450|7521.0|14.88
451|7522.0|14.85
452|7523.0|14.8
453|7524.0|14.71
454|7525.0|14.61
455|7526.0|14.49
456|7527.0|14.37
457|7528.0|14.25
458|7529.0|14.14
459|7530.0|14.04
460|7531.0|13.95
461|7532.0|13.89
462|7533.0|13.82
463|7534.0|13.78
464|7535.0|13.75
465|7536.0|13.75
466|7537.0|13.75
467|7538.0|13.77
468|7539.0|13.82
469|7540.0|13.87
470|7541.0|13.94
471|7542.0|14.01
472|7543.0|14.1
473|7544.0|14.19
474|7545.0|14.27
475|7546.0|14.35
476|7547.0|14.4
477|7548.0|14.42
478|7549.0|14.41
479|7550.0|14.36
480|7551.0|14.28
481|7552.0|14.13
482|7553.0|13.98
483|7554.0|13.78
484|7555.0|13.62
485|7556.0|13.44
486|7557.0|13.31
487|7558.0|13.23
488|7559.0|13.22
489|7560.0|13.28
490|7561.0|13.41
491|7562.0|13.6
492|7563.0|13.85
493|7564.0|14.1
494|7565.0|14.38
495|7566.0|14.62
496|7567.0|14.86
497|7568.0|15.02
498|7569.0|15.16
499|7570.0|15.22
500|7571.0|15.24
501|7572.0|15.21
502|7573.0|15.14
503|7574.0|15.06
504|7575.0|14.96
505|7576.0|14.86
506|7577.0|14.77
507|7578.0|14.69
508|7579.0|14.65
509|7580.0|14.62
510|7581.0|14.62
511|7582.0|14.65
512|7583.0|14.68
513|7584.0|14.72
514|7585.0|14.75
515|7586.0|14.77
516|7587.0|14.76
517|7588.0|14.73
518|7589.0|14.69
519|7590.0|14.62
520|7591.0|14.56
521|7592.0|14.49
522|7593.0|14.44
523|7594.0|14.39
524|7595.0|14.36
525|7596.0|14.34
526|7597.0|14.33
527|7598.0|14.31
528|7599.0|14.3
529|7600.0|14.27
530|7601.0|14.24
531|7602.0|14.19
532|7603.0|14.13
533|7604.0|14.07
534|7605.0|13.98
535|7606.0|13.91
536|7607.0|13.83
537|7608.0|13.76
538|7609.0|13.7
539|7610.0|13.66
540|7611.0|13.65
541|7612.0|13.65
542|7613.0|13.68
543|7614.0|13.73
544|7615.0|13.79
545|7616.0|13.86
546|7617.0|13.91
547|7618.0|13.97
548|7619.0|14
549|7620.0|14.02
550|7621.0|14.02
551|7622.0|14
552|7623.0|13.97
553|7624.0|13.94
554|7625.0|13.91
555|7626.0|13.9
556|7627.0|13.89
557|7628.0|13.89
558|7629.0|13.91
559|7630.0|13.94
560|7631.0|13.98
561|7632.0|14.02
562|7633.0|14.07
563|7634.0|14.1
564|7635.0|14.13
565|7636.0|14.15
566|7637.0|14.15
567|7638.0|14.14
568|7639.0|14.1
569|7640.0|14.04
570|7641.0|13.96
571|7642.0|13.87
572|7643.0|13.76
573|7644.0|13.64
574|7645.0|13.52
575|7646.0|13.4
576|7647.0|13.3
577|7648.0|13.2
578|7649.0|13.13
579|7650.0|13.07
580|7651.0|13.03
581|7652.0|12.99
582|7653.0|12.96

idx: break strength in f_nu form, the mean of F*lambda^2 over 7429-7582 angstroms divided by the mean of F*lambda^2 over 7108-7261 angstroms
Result 1.19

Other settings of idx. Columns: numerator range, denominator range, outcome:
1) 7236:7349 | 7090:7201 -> 1.11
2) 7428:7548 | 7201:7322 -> 1.12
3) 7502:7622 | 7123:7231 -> 1.20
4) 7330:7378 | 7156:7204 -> 1.12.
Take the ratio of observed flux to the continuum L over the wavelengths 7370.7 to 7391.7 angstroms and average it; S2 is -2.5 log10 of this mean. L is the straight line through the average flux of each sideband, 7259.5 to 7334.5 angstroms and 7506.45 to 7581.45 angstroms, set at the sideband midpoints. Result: 0.04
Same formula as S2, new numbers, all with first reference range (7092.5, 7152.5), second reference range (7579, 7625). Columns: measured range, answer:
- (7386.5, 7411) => -0.04 mag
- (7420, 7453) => -0.04 mag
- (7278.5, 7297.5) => -0.04 mag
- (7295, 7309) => -0.06 mag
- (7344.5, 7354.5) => -0.09 mag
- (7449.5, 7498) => -0.06 mag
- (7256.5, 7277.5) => -0.02 mag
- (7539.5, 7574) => -0.01 mag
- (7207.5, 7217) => -0.04 mag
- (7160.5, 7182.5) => -0.03 mag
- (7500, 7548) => -0.03 mag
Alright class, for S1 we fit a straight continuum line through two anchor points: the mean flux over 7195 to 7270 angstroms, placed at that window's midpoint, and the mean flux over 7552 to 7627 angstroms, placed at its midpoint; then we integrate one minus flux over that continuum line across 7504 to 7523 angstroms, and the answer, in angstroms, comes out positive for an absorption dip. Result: -0.6 angstroms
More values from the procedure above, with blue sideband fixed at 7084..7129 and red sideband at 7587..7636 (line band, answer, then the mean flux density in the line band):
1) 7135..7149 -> 1.61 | 11.9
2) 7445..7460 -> 0.08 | 13.8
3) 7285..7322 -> -1.14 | 14.1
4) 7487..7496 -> -0.74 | 15.1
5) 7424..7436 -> -0.74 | 14.7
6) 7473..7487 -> -0.92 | 14.8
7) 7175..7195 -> 0.60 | 13.1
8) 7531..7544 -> 0.11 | 13.9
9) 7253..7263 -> 0.18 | 13.4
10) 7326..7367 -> -1.95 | 14.4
